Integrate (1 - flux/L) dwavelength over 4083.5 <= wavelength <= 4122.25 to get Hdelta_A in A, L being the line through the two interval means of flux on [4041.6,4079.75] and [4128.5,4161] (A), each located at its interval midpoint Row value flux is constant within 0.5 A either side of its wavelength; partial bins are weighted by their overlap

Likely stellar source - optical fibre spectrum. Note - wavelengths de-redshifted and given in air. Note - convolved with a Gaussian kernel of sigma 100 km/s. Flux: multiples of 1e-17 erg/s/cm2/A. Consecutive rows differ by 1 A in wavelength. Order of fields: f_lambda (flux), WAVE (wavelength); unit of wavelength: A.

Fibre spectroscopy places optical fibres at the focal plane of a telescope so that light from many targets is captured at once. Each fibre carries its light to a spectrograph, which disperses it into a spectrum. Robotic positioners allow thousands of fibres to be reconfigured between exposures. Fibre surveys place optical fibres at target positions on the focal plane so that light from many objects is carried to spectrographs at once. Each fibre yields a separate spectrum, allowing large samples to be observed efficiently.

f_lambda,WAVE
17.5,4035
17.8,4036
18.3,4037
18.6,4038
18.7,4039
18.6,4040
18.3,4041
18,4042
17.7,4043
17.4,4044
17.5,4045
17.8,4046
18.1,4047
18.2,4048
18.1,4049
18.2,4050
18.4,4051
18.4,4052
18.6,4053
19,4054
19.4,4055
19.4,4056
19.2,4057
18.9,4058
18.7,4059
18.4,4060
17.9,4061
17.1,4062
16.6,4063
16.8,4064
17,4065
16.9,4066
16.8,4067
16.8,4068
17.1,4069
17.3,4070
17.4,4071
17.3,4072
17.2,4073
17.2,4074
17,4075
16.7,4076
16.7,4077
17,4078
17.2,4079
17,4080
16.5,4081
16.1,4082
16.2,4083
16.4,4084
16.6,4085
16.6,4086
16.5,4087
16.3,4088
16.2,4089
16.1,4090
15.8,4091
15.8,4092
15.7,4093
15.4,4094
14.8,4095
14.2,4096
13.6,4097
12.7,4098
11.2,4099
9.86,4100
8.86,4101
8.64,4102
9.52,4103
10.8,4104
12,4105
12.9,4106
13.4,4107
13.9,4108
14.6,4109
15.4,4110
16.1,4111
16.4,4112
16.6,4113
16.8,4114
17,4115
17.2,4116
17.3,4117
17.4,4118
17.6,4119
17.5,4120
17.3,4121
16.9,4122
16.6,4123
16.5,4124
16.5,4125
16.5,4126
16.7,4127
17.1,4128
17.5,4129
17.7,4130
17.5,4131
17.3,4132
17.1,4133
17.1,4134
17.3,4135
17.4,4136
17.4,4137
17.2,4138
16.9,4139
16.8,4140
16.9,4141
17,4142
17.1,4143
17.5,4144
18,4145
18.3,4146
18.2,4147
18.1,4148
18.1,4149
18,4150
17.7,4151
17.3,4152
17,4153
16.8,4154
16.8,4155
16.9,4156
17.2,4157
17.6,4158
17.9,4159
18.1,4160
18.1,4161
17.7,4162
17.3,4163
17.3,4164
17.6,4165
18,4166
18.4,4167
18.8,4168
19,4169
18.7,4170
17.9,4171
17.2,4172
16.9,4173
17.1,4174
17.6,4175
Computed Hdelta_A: 6.1 A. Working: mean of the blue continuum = 17.7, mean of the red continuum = 17.4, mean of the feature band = 14.8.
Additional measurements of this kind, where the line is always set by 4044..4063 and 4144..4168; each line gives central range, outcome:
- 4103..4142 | 3.55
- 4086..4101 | 3.01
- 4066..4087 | 1.55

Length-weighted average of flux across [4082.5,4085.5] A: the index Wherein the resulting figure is 16.4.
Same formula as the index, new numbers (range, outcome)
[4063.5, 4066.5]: 16.9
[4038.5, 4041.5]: 18.5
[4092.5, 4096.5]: 15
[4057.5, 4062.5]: 18.2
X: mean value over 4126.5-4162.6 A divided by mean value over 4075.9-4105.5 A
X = 1.20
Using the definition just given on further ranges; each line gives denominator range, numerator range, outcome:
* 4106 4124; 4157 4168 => 1.10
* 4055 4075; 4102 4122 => 0.86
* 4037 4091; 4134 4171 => 1.01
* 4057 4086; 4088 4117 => 0.82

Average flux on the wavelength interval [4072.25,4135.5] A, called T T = 15.6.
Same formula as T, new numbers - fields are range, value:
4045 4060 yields 18.6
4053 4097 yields 16.9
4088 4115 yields 13.8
